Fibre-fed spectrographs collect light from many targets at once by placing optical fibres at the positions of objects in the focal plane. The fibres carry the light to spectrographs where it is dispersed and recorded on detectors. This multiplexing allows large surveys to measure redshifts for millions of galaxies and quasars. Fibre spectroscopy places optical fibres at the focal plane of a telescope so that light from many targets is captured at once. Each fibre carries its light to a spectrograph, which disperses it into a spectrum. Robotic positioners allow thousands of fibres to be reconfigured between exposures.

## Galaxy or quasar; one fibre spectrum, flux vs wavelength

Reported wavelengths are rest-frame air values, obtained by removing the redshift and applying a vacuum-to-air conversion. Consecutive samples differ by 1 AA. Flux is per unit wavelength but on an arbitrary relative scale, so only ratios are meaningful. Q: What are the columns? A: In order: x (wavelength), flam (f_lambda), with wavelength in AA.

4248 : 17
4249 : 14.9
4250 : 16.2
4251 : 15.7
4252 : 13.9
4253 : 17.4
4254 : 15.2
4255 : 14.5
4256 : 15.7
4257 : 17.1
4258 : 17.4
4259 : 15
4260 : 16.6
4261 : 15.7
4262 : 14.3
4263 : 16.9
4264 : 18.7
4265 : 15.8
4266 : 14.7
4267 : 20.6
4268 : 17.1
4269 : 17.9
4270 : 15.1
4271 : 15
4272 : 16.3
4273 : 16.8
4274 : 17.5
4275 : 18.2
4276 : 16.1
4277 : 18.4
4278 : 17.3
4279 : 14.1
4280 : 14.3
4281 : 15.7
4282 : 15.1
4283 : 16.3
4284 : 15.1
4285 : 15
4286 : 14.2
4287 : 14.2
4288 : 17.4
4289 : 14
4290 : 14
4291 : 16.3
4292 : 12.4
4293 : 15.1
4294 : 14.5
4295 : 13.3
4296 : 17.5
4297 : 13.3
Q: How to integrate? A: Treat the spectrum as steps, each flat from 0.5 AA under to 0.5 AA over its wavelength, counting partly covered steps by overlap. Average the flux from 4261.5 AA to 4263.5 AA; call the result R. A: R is 15.6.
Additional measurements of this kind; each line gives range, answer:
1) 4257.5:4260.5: 16.3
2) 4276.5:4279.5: 16.6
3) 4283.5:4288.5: 15.2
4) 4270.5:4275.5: 16.8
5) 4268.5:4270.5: 16.5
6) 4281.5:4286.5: 15.1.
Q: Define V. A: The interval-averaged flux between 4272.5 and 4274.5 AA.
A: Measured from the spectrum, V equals 17.1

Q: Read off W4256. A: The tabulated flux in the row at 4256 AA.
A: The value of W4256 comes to 15.7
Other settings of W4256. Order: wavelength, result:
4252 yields 13.9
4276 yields 16.1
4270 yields 15.1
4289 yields 14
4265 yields 15.8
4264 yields 18.7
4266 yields 14.7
